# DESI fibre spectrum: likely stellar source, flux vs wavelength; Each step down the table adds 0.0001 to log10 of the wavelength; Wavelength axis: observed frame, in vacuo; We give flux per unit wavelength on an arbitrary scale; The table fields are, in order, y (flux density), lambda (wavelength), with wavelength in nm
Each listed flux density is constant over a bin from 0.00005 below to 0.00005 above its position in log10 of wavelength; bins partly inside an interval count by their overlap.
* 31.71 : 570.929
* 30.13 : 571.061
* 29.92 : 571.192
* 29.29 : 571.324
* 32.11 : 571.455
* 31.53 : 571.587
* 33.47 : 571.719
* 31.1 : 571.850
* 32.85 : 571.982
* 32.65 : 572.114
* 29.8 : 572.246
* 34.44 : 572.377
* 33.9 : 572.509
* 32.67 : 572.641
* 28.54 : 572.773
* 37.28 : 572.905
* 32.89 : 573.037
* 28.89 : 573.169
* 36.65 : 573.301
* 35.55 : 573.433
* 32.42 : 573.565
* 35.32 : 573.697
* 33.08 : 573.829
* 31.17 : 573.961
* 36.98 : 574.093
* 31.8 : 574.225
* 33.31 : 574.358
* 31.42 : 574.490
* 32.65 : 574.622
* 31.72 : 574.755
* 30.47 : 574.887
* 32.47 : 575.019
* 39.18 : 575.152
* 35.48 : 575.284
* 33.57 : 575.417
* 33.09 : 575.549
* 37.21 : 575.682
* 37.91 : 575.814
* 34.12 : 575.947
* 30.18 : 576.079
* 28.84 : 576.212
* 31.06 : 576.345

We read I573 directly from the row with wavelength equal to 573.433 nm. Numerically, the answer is 35.55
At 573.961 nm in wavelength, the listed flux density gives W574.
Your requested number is 31.17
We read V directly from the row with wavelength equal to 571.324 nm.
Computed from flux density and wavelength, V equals 29.29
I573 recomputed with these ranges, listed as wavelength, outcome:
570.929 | 31.71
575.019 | 32.47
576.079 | 30.18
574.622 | 32.65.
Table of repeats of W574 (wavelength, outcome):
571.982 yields 32.85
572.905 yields 37.28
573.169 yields 28.89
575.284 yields 35.48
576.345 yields 31.06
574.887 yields 30.47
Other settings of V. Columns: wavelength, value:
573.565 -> 32.42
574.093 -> 36.98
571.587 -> 31.53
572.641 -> 32.67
